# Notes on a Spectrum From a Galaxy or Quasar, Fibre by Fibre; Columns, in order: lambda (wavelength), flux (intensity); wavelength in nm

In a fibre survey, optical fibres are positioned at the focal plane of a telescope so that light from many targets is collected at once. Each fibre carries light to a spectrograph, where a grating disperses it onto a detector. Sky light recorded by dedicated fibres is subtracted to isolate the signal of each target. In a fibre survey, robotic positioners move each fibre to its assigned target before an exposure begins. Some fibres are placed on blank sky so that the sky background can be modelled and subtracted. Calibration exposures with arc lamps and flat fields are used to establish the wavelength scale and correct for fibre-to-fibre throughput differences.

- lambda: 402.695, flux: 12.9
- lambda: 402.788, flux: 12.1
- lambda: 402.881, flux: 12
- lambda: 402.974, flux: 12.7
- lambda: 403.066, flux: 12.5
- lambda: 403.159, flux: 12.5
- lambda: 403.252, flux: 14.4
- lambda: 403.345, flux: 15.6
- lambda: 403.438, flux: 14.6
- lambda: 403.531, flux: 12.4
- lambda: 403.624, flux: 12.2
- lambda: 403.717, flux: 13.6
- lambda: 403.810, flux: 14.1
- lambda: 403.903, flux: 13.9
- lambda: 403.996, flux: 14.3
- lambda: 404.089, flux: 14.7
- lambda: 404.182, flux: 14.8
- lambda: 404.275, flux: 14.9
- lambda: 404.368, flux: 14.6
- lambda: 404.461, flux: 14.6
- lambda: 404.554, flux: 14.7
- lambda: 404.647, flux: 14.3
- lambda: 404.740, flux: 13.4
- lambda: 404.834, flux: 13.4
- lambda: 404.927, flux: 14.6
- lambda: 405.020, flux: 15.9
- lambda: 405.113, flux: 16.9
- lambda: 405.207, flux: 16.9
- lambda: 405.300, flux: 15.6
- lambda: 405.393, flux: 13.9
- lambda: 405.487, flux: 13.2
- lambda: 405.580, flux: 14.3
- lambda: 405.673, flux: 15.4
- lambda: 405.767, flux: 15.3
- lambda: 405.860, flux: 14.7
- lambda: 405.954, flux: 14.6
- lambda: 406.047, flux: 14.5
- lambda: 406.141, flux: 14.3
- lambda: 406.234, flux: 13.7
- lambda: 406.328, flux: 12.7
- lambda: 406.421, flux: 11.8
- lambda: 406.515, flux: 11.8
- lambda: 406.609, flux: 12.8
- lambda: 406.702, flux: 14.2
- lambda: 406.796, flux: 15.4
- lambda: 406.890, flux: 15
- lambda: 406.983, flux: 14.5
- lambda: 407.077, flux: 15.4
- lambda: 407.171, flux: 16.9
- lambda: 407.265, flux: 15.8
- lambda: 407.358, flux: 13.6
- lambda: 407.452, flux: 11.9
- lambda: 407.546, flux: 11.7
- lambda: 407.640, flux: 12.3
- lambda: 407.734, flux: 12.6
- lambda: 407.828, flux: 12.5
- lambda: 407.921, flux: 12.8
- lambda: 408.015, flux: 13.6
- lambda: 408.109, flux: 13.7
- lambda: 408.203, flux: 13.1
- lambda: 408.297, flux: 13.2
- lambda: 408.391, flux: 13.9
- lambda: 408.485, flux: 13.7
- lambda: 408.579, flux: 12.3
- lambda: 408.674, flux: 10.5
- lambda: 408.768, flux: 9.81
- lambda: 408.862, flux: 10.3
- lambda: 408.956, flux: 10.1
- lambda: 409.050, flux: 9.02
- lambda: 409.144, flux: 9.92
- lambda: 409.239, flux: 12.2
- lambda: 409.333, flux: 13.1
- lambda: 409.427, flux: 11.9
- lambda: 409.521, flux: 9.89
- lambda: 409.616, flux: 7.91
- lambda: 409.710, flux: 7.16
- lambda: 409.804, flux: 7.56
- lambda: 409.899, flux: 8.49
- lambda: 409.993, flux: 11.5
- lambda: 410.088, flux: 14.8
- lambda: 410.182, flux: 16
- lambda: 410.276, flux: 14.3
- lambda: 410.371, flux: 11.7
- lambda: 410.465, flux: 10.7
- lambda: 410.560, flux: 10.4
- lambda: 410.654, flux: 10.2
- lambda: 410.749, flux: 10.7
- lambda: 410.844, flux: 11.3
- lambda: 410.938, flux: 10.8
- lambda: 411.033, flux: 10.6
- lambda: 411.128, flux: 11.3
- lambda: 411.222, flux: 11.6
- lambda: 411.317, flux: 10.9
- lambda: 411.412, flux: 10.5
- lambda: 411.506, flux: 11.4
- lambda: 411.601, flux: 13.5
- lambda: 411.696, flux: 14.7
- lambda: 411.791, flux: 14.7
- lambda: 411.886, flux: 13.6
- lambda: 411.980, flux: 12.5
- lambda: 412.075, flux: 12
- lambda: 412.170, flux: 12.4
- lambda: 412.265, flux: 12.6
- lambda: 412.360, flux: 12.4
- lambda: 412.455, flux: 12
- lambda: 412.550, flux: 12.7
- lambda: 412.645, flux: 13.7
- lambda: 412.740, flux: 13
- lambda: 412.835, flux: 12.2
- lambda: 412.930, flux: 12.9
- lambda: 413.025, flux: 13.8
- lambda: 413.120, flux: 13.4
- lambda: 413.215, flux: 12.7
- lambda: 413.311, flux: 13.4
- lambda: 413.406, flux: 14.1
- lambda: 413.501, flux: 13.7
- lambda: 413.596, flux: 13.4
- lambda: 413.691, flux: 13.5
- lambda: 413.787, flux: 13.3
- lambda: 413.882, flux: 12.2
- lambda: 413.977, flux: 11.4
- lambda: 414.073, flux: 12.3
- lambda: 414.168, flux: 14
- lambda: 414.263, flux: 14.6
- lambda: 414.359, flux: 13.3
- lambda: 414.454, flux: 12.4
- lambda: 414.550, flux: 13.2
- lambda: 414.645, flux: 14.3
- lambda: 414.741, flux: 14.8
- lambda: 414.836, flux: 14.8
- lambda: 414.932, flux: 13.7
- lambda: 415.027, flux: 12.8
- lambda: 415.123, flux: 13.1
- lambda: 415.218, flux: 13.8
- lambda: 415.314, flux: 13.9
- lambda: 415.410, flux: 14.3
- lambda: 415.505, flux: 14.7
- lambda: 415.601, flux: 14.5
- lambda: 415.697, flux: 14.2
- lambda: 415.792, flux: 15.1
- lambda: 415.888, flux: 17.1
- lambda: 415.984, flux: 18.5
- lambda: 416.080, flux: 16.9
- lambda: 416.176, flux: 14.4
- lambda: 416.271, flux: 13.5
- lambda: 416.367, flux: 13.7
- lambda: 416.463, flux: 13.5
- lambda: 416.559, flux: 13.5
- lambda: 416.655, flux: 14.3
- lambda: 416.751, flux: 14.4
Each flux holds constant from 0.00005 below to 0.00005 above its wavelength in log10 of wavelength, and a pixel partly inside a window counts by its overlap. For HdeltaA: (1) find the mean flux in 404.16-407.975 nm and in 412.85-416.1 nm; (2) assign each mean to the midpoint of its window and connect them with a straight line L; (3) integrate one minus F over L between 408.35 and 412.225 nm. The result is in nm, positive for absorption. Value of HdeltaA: 0.714 nm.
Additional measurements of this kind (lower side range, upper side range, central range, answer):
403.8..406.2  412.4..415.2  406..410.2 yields 0.53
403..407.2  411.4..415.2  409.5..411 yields 0.30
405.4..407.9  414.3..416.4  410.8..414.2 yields 0.39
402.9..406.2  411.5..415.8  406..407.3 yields -0.01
